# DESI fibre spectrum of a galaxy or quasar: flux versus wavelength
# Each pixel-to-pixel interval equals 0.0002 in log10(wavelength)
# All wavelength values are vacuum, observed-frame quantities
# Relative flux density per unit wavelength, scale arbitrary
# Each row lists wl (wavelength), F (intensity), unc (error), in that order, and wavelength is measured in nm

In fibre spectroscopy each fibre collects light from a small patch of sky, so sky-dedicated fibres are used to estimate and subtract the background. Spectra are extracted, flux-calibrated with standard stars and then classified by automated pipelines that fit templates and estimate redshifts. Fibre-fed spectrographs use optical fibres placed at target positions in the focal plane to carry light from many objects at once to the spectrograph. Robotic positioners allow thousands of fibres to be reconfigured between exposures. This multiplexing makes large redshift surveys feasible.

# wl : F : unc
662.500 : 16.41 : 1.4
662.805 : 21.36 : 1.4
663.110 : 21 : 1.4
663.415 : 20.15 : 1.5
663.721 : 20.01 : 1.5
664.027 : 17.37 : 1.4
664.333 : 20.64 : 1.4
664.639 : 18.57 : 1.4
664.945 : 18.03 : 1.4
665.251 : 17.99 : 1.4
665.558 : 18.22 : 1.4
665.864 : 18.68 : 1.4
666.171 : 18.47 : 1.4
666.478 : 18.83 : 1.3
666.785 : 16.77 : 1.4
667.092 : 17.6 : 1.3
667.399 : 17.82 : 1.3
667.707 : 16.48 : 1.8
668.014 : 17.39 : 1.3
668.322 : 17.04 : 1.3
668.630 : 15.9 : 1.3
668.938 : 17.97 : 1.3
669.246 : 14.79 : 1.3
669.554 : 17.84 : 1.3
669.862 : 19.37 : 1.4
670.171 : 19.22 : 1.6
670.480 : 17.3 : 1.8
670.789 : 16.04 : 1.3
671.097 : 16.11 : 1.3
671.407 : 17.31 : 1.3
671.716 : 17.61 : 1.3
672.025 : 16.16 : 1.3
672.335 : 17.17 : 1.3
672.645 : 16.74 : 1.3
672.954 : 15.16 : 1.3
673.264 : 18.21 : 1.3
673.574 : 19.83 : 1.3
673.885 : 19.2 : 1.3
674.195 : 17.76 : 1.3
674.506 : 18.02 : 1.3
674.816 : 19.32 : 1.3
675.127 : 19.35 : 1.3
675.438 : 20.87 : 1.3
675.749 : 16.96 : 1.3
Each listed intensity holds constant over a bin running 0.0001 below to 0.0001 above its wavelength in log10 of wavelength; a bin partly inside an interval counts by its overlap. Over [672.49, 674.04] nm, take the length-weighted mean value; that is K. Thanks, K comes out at 17.8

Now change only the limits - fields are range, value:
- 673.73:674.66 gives 18.3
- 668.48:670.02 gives 17.2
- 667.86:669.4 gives 16.6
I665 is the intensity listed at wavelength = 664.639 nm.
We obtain 18.57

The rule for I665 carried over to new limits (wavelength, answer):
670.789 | 16.04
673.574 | 19.83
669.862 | 19.37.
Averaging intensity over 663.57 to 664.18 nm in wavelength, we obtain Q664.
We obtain 18.7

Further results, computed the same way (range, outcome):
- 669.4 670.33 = 18.8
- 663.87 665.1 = 18.7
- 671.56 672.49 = 17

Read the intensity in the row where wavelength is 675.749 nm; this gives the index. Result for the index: 16.96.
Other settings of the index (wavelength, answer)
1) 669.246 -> 14.79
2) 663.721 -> 20.01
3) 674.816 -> 19.32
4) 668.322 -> 17.04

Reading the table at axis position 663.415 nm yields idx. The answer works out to 20.15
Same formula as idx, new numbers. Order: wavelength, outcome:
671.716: 17.61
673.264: 18.21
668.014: 17.39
